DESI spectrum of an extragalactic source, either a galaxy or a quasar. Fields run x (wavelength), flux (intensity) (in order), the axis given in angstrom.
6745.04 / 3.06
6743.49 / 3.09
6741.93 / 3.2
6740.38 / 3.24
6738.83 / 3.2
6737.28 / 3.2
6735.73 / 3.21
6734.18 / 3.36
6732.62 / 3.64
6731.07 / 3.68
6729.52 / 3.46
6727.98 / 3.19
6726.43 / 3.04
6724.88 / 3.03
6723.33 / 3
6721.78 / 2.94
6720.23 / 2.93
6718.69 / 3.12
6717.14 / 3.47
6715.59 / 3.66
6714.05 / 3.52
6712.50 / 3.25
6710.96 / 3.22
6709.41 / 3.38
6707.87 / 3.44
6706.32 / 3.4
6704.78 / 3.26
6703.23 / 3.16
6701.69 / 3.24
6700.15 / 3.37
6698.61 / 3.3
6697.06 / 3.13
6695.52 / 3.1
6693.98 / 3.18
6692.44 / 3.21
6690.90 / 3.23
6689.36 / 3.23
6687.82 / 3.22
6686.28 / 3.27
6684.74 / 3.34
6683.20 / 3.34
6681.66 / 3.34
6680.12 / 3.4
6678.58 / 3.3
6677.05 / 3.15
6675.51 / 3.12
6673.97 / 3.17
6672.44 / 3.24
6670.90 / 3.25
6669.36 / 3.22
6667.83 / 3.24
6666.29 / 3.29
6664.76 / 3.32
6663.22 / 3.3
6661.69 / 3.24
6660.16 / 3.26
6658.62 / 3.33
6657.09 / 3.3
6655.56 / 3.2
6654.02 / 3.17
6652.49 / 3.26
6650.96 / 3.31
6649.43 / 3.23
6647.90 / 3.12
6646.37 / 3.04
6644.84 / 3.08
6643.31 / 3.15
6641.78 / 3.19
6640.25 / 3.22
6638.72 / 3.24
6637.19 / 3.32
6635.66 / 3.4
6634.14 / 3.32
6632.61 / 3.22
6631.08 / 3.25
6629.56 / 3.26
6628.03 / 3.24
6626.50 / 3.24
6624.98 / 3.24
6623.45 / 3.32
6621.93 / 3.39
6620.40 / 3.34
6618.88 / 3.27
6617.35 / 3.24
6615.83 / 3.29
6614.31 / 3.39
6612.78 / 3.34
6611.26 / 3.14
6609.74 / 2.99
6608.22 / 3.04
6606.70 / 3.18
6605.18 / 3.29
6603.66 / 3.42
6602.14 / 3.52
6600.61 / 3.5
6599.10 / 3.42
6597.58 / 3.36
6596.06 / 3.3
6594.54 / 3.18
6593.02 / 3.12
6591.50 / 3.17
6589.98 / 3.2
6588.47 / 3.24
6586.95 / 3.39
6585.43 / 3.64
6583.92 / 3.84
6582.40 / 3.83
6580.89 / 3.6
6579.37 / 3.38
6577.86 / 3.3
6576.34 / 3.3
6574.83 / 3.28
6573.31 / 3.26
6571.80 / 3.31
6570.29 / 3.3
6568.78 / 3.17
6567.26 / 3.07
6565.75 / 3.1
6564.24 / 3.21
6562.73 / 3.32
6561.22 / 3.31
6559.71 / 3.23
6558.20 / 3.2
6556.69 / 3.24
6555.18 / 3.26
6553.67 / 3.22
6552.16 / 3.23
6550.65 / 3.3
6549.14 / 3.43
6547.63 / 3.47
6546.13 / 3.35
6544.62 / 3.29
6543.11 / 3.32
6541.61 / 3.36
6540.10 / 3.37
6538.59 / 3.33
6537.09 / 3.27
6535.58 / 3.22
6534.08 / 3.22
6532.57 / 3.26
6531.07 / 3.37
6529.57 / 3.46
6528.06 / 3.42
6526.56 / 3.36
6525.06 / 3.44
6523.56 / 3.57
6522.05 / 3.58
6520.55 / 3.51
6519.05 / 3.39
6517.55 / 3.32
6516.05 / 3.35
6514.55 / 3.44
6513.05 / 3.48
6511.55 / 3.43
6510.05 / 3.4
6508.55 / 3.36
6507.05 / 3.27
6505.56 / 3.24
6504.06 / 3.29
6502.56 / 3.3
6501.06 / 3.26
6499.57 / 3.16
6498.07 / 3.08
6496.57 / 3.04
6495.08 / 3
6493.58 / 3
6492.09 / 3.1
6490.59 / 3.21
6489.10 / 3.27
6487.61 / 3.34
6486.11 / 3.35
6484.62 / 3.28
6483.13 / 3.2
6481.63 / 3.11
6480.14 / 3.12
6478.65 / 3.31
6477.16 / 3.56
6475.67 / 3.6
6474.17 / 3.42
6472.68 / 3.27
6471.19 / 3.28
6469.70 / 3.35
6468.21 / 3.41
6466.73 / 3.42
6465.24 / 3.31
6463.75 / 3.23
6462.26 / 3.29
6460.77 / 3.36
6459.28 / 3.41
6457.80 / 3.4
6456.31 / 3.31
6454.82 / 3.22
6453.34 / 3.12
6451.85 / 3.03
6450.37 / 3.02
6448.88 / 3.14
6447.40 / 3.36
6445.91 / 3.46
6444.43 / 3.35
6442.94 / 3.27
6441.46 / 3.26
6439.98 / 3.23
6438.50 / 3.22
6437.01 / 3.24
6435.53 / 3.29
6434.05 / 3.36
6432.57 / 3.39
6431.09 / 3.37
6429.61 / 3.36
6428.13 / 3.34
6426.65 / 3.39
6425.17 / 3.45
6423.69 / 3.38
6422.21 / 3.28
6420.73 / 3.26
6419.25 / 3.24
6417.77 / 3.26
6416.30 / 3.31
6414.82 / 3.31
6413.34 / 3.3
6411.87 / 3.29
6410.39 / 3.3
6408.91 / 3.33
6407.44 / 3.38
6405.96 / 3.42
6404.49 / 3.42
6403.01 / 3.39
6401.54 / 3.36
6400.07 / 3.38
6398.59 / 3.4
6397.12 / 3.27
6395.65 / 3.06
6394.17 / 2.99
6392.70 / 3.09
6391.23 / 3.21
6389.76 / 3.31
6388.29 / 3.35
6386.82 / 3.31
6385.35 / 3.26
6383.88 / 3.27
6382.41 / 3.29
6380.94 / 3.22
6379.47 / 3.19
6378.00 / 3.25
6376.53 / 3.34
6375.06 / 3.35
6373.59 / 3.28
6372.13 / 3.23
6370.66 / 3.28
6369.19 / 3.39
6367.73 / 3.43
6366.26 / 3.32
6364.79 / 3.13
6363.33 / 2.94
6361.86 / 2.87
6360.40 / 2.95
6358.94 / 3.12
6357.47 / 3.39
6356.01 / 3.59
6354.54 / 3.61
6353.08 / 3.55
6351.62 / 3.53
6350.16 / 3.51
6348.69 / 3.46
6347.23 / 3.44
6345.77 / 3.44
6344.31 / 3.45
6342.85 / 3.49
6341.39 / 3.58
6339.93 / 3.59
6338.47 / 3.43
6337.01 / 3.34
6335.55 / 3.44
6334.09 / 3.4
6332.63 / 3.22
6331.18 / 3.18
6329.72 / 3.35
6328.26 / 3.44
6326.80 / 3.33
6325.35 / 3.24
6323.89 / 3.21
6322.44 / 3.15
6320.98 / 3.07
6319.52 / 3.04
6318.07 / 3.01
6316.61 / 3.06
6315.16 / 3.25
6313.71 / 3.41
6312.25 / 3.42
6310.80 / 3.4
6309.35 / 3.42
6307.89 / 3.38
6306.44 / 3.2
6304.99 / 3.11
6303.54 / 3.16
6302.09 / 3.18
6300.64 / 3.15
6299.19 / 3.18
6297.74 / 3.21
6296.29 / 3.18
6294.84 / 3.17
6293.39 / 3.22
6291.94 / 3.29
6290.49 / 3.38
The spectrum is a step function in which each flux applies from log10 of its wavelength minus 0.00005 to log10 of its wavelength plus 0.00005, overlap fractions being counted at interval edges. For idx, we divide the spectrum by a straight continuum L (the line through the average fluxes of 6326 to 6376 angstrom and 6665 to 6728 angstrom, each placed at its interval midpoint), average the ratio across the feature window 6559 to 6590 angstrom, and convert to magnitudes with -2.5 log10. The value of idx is -0.02 mag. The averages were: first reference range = 3.35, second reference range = 3.24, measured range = 3.35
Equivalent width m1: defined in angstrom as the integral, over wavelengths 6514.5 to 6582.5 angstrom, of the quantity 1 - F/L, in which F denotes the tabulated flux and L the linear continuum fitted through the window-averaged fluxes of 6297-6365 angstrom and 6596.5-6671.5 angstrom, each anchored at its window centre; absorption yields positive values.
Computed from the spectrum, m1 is -1.2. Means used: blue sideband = 3.3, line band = 3.33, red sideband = 3.26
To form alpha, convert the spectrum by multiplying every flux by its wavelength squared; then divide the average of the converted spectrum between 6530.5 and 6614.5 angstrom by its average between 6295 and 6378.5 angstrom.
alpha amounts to 1.1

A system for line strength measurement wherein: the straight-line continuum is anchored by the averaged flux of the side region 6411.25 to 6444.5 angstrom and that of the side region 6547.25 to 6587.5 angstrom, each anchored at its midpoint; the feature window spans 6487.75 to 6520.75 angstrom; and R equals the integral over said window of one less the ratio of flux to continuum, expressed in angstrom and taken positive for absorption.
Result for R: 0.6 angstrom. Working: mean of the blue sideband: 3.31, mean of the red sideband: 3.34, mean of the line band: 3.27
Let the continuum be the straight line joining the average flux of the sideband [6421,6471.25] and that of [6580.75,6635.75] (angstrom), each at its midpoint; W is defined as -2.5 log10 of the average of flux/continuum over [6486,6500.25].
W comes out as 0.06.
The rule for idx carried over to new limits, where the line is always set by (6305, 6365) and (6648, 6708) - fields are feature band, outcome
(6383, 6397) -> 0.032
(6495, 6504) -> 0.042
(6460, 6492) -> -0.007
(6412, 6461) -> 0.002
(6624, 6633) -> 0.007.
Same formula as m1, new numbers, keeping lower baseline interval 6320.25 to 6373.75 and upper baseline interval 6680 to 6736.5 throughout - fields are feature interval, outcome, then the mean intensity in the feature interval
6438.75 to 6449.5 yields 0.1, 3.3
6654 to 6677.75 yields 0.3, 3.24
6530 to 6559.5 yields 0.0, 3.3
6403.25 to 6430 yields -0.1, 3.33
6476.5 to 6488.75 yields 0.1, 3.28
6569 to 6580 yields 0.0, 3.3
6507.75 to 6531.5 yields -0.9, 3.43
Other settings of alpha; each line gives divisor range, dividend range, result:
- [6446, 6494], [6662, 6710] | 1.06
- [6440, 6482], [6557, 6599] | 1.04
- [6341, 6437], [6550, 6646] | 1.06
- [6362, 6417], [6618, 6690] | 1.08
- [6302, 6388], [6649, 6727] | 1.09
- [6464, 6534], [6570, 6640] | 1.03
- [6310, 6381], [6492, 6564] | 1.06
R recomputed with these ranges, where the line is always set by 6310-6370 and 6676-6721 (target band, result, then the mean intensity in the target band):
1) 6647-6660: 0.2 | 3.24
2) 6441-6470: 0.2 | 3.29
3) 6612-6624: -0.1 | 3.32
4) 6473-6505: 0.6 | 3.24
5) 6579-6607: -0.9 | 3.4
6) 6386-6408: 0.2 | 3.29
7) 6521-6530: -0.5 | 3.47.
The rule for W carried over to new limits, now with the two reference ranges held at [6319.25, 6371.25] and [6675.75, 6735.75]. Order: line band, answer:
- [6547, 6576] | 0.01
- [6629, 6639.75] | 0.00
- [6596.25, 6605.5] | -0.04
